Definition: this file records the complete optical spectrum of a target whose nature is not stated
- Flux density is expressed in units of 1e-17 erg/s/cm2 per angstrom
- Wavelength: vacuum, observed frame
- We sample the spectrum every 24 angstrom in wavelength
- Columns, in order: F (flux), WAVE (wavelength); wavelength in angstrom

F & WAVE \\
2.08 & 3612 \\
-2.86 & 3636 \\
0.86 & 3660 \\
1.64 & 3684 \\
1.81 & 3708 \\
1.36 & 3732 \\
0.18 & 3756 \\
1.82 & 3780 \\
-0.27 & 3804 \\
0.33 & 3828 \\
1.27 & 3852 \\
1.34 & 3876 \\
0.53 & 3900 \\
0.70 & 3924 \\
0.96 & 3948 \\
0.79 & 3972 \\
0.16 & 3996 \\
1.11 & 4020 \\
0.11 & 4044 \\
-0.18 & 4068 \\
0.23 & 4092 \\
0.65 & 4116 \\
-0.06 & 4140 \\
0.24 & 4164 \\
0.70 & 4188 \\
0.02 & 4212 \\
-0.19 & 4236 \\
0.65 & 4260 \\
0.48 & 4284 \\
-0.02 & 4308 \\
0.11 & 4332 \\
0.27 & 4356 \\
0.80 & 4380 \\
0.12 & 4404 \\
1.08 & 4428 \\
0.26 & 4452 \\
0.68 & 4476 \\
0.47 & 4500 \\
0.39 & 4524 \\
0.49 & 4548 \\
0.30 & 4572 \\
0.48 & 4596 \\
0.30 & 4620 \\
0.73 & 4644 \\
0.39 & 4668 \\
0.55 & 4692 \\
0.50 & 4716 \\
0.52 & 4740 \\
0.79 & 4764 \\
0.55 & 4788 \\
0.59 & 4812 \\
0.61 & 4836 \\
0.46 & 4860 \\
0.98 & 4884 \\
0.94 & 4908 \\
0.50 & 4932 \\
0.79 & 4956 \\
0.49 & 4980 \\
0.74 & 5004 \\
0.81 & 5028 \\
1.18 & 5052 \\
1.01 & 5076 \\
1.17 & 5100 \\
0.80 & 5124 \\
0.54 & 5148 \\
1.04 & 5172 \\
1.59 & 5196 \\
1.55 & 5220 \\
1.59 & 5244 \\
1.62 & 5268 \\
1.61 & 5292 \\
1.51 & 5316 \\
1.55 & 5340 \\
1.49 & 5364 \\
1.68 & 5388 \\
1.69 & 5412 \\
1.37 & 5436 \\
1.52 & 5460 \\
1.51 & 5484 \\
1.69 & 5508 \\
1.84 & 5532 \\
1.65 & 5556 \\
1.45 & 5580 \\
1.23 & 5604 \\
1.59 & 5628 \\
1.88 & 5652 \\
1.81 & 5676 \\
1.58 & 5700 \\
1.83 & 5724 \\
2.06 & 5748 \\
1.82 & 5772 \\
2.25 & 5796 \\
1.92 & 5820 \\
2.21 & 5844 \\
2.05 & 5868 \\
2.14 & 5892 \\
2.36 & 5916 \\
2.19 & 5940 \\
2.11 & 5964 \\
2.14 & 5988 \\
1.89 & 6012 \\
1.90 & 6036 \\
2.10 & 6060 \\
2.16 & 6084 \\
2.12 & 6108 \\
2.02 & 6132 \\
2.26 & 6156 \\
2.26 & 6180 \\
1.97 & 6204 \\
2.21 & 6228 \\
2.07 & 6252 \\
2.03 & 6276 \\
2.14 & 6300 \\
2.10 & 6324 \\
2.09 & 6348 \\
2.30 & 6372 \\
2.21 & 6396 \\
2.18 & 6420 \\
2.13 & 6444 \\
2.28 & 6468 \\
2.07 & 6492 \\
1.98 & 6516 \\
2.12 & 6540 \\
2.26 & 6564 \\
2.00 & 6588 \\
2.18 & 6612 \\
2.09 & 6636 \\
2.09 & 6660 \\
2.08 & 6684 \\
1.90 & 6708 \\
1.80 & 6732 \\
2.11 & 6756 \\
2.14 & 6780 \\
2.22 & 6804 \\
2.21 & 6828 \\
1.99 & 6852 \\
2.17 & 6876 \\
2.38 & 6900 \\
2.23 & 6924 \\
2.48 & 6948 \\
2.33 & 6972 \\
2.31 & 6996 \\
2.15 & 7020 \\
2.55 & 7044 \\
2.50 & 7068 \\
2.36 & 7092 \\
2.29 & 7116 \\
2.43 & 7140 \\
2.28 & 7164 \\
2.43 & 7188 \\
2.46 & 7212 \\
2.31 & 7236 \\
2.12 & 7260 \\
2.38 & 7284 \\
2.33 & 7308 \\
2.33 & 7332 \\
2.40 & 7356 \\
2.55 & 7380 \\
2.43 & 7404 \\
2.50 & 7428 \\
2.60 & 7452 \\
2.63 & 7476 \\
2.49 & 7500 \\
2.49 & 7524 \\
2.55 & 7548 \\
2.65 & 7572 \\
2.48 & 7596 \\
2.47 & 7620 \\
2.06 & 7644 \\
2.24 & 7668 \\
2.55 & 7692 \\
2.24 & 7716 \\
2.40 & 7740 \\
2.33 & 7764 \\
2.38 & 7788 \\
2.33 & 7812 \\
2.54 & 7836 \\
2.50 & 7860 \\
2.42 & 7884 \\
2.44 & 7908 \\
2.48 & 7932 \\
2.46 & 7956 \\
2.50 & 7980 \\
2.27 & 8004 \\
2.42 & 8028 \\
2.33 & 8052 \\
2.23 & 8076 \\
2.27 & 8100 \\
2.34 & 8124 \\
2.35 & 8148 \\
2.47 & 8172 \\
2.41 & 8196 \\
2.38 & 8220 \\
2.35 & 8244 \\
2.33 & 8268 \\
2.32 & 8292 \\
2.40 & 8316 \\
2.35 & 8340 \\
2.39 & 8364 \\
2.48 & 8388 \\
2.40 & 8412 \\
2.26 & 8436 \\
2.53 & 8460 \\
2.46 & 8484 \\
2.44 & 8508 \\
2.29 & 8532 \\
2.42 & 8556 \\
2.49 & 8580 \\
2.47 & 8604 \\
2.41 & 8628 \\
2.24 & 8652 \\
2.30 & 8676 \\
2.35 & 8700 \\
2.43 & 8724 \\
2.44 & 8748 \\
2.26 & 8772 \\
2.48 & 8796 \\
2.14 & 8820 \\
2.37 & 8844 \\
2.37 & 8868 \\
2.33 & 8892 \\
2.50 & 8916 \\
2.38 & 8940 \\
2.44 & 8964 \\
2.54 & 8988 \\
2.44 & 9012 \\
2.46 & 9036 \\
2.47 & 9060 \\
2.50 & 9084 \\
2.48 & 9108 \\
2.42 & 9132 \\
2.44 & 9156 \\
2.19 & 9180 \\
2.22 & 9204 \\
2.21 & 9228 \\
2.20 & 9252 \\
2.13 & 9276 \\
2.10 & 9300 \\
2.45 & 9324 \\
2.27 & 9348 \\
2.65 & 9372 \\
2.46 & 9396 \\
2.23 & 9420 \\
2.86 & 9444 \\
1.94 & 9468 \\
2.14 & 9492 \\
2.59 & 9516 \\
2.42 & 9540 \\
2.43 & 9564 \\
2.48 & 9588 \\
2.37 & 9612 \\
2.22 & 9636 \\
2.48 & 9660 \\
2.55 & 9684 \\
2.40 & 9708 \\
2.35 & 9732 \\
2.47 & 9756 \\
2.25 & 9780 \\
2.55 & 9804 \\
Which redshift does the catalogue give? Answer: 0.30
